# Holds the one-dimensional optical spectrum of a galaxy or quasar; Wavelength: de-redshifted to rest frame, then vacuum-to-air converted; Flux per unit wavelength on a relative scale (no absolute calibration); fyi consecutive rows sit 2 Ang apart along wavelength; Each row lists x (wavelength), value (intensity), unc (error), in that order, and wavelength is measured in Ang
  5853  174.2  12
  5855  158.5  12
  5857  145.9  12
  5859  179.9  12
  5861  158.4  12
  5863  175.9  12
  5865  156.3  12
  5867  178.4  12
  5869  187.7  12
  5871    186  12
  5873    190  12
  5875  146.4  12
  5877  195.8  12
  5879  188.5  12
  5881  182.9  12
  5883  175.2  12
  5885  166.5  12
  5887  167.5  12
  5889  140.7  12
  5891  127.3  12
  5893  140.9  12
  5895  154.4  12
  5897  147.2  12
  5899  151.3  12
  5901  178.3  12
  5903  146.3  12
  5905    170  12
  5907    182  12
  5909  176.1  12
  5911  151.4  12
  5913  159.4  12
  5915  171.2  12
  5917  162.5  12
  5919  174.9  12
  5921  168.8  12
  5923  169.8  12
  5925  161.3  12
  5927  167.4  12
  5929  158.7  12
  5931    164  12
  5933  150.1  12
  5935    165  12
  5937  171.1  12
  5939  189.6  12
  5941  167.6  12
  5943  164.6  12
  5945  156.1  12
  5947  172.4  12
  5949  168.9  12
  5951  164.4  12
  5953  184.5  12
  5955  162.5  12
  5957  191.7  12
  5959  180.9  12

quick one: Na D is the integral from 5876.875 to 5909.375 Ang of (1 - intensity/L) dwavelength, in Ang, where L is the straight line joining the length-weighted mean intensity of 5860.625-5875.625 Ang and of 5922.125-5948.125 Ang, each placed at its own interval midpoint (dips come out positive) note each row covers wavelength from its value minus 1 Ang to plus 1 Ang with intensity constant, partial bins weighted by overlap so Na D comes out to 1.5 Ang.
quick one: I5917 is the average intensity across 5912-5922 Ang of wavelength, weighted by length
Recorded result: 167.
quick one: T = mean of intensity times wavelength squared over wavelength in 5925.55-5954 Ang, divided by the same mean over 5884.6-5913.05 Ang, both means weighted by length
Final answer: 1.1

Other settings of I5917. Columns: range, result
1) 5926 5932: 163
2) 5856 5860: 163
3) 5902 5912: 165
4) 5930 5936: 160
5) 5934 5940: 175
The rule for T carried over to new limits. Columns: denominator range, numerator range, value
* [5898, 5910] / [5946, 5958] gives 1.06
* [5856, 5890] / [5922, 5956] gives 0.99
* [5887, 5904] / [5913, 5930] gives 1.12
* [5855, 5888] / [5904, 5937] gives 0.97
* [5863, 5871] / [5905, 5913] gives 0.97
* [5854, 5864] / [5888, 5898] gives 0.88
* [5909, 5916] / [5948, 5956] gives 1.06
